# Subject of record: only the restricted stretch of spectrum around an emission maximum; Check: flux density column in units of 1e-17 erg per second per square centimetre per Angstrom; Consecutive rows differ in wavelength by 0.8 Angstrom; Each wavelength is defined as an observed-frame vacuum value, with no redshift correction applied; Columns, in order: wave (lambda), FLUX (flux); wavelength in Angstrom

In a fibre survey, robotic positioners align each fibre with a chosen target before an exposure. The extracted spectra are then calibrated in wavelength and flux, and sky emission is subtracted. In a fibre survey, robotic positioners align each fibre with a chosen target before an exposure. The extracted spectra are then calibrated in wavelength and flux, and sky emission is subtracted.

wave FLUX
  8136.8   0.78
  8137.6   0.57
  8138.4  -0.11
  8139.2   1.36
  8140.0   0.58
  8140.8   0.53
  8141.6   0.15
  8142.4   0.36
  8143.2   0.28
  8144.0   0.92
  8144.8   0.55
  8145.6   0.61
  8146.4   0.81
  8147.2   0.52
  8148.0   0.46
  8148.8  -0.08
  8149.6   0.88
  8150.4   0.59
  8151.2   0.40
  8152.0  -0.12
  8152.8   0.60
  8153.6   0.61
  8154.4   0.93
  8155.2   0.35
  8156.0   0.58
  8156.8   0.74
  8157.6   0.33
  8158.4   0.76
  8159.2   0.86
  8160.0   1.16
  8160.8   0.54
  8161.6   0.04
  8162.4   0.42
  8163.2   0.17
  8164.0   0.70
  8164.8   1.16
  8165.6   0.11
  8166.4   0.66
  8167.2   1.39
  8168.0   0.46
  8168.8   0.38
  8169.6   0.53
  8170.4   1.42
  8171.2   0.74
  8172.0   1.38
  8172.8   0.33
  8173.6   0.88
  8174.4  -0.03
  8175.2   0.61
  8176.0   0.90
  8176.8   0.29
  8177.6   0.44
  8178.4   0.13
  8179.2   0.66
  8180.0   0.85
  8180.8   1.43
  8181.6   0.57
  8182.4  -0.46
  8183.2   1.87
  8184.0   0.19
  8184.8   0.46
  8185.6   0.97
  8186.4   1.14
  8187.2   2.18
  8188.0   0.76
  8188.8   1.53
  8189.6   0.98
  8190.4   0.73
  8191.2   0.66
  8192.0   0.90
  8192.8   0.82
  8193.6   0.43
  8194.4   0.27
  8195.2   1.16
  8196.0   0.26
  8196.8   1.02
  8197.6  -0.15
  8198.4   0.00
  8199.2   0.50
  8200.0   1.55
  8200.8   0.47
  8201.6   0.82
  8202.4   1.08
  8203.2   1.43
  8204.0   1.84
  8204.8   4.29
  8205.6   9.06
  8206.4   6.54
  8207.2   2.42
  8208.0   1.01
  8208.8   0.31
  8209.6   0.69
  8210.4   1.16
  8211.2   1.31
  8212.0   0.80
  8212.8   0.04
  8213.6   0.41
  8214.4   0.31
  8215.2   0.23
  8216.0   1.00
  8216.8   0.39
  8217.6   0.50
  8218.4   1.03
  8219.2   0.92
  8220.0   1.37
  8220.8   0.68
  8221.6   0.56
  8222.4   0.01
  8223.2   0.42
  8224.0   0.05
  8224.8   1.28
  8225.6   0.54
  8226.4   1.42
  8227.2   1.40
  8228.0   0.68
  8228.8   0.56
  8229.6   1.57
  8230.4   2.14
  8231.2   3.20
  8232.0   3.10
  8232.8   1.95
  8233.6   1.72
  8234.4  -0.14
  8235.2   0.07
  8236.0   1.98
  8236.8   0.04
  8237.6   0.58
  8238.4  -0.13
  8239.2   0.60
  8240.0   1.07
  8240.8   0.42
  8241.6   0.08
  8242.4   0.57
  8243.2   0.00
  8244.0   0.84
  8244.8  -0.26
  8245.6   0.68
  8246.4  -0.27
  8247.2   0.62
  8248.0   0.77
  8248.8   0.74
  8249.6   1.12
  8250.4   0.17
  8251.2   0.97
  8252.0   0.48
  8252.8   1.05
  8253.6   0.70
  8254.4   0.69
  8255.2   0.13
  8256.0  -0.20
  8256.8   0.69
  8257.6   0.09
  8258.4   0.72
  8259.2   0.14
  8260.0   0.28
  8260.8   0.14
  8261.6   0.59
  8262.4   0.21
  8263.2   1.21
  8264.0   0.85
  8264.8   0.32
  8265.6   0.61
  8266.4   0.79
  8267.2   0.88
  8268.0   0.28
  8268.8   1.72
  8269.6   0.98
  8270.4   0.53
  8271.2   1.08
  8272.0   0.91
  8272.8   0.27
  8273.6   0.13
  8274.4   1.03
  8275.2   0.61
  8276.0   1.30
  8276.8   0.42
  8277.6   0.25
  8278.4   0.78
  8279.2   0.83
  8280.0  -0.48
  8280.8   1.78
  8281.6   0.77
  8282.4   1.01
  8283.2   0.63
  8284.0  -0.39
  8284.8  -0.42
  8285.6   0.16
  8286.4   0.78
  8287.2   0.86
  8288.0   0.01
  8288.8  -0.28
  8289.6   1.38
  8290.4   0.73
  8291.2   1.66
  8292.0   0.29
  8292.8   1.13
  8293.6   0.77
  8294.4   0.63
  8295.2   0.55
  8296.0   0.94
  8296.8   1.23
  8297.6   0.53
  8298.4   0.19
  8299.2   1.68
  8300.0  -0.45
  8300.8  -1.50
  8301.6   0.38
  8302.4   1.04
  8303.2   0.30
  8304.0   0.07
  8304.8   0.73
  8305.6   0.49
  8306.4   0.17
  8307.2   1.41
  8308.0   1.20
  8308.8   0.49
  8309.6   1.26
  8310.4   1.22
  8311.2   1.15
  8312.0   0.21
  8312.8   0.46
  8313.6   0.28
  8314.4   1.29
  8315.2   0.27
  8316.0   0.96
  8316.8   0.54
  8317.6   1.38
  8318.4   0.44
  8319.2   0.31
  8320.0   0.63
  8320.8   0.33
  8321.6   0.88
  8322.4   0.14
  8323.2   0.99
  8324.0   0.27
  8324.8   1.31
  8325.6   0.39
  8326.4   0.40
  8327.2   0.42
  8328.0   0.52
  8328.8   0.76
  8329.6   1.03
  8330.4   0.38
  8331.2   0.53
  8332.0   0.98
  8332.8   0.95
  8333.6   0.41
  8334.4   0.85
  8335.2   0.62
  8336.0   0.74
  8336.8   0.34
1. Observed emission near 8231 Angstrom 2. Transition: [N II]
